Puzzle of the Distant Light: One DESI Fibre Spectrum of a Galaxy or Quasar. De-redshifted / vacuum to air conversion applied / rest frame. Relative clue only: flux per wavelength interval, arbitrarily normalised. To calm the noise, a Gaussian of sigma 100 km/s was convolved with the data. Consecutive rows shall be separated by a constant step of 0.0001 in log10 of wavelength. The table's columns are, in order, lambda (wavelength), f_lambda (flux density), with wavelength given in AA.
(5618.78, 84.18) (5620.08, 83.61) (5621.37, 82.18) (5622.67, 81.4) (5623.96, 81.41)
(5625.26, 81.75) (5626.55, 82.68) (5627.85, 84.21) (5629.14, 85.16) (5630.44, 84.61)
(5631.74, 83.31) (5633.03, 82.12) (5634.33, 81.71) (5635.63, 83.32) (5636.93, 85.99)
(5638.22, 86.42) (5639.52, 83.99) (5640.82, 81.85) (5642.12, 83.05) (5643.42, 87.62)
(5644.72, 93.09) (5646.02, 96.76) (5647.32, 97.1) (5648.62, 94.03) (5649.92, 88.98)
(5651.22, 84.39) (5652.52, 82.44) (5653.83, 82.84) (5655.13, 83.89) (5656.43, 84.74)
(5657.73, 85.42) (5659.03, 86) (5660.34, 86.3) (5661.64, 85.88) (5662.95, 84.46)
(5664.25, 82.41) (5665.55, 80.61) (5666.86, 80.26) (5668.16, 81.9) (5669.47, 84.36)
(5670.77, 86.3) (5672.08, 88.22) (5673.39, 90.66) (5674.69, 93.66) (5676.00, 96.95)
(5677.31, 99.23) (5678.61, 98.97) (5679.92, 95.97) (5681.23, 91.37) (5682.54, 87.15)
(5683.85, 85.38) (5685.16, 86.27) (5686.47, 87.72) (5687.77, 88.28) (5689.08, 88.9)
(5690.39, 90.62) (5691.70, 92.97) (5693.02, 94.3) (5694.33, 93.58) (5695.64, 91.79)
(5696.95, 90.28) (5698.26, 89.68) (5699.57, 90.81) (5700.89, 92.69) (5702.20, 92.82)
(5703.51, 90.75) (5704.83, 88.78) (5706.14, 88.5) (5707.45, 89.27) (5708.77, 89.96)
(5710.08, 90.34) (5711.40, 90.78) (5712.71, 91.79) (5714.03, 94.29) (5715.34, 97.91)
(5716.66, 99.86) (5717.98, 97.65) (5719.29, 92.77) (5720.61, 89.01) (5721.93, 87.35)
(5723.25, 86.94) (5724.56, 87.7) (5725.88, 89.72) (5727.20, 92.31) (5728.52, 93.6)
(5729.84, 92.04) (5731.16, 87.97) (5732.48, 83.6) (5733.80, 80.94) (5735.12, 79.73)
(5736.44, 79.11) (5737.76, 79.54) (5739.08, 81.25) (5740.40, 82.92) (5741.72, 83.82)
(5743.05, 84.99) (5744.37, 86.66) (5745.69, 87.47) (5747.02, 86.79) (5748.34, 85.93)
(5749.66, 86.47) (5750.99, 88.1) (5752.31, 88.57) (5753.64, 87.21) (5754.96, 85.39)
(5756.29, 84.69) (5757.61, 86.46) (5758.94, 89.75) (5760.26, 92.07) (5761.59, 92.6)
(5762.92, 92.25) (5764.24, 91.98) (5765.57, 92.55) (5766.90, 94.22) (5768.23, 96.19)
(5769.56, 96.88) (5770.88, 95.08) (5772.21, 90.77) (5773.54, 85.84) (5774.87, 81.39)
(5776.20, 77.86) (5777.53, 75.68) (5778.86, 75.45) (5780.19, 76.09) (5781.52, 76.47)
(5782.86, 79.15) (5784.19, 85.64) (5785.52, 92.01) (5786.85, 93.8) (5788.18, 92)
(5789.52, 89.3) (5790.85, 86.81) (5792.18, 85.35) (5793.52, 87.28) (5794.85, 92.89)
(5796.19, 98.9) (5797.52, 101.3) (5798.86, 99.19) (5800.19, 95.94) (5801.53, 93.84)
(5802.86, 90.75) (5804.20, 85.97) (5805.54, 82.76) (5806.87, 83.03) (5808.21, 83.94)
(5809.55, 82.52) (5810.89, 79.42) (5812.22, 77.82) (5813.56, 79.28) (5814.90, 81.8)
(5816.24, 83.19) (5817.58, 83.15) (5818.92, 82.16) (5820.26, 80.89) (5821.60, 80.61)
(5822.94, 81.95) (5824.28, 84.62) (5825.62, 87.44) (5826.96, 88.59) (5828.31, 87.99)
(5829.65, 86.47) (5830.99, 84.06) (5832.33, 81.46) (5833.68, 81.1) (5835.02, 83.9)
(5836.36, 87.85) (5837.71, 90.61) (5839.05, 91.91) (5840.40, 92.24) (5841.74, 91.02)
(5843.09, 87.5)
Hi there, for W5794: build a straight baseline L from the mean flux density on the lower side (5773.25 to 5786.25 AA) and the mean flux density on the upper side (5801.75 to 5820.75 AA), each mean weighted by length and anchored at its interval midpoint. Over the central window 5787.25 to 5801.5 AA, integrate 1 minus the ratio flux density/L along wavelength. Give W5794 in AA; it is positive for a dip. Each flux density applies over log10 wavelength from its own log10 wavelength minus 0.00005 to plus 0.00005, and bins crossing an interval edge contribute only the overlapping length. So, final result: -2.0 AA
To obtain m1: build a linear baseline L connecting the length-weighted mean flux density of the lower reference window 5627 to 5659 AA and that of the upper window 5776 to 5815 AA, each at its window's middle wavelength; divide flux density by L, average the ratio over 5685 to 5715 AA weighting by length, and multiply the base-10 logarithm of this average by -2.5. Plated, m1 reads -0.06 mag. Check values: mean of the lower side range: 86.1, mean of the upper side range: 86.2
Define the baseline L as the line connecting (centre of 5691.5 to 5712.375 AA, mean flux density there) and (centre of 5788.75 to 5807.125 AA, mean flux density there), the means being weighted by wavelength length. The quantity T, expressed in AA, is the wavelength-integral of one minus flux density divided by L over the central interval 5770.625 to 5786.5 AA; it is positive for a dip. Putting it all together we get 1.5 AA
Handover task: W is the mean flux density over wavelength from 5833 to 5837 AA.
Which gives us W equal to 84.3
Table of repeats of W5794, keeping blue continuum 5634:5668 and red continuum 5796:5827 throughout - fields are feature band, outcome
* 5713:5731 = -1.3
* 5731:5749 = 0.5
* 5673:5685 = -1.0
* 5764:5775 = -0.8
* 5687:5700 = -0.8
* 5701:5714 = -0.7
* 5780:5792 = 0.0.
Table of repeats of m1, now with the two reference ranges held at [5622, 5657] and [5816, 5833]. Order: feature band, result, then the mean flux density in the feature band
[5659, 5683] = -0.04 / 88.5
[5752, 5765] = -0.06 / 89.1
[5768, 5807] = -0.05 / 88.1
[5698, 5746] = -0.05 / 88.8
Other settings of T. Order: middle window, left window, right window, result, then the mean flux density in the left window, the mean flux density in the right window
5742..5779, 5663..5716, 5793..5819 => 0.2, 90.1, 87.4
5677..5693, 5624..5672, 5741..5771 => -0.8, 85.3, 89.3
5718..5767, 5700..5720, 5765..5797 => 1.5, 92.5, 87.4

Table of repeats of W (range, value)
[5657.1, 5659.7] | 85.6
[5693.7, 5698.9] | 91.4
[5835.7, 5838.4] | 89.2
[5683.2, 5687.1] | 86.4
